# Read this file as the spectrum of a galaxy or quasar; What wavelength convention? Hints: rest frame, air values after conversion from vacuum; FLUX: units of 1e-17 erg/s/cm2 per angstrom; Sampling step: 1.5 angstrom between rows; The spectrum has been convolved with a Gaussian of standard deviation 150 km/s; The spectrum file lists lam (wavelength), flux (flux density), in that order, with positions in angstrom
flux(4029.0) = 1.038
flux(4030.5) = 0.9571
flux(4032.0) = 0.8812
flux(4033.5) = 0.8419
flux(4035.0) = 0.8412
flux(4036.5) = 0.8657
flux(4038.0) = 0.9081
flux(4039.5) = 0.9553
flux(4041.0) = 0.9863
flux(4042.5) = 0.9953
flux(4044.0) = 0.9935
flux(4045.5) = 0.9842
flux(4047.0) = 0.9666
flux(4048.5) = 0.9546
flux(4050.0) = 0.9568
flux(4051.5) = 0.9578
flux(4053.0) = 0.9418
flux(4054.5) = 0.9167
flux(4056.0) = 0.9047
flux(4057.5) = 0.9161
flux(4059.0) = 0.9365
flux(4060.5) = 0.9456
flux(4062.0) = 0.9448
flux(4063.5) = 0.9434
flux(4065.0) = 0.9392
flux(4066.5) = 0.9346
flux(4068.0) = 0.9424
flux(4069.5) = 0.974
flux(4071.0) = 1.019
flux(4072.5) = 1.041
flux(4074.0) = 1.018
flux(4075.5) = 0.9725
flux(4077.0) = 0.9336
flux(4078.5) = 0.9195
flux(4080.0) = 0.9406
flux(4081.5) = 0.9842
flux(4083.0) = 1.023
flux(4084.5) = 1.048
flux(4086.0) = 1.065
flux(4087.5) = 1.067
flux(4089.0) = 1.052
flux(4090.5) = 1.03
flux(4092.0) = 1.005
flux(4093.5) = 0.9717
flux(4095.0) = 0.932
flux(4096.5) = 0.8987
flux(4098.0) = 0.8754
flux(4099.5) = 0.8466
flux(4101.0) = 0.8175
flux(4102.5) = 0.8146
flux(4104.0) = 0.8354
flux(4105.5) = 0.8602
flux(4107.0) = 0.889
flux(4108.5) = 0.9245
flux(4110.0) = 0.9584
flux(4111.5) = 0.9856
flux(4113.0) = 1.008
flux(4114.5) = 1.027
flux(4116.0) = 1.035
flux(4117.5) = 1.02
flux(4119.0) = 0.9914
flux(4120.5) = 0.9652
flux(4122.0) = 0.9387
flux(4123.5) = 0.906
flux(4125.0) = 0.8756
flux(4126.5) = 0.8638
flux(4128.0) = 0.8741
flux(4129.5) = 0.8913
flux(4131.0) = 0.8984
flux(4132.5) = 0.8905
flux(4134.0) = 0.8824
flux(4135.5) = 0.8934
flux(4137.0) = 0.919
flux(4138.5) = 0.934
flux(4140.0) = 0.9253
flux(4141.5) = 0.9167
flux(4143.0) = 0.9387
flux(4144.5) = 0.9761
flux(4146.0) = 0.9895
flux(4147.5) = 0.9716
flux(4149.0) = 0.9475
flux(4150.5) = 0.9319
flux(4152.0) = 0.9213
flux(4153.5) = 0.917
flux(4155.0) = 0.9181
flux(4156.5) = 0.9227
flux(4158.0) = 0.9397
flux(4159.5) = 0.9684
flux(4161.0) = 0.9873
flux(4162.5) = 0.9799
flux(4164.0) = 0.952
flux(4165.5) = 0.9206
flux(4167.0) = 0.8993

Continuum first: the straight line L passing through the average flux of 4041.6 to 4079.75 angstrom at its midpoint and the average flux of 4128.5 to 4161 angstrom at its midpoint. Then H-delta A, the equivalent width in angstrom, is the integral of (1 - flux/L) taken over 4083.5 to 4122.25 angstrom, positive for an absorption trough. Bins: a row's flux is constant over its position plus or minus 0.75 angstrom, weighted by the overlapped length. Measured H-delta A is -0.5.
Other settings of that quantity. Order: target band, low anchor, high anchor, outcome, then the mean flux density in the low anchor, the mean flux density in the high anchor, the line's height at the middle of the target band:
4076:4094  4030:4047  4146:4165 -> -1.28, 0.929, 0.948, 0.937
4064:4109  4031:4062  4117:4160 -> -1.05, 0.933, 0.928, 0.931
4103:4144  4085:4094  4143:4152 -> 2.56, 1.03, 0.958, 0.989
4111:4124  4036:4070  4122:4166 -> -0.78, 0.947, 0.926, 0.932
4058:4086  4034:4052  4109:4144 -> -0.88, 0.946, 0.937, 0.942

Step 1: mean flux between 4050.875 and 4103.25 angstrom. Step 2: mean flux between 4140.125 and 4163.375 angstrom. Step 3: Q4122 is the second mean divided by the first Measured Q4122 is 0.99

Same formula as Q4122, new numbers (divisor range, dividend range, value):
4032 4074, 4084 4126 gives 1.01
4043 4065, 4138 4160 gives 0.99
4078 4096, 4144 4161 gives 0.94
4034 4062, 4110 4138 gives 1.00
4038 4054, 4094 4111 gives 0.91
